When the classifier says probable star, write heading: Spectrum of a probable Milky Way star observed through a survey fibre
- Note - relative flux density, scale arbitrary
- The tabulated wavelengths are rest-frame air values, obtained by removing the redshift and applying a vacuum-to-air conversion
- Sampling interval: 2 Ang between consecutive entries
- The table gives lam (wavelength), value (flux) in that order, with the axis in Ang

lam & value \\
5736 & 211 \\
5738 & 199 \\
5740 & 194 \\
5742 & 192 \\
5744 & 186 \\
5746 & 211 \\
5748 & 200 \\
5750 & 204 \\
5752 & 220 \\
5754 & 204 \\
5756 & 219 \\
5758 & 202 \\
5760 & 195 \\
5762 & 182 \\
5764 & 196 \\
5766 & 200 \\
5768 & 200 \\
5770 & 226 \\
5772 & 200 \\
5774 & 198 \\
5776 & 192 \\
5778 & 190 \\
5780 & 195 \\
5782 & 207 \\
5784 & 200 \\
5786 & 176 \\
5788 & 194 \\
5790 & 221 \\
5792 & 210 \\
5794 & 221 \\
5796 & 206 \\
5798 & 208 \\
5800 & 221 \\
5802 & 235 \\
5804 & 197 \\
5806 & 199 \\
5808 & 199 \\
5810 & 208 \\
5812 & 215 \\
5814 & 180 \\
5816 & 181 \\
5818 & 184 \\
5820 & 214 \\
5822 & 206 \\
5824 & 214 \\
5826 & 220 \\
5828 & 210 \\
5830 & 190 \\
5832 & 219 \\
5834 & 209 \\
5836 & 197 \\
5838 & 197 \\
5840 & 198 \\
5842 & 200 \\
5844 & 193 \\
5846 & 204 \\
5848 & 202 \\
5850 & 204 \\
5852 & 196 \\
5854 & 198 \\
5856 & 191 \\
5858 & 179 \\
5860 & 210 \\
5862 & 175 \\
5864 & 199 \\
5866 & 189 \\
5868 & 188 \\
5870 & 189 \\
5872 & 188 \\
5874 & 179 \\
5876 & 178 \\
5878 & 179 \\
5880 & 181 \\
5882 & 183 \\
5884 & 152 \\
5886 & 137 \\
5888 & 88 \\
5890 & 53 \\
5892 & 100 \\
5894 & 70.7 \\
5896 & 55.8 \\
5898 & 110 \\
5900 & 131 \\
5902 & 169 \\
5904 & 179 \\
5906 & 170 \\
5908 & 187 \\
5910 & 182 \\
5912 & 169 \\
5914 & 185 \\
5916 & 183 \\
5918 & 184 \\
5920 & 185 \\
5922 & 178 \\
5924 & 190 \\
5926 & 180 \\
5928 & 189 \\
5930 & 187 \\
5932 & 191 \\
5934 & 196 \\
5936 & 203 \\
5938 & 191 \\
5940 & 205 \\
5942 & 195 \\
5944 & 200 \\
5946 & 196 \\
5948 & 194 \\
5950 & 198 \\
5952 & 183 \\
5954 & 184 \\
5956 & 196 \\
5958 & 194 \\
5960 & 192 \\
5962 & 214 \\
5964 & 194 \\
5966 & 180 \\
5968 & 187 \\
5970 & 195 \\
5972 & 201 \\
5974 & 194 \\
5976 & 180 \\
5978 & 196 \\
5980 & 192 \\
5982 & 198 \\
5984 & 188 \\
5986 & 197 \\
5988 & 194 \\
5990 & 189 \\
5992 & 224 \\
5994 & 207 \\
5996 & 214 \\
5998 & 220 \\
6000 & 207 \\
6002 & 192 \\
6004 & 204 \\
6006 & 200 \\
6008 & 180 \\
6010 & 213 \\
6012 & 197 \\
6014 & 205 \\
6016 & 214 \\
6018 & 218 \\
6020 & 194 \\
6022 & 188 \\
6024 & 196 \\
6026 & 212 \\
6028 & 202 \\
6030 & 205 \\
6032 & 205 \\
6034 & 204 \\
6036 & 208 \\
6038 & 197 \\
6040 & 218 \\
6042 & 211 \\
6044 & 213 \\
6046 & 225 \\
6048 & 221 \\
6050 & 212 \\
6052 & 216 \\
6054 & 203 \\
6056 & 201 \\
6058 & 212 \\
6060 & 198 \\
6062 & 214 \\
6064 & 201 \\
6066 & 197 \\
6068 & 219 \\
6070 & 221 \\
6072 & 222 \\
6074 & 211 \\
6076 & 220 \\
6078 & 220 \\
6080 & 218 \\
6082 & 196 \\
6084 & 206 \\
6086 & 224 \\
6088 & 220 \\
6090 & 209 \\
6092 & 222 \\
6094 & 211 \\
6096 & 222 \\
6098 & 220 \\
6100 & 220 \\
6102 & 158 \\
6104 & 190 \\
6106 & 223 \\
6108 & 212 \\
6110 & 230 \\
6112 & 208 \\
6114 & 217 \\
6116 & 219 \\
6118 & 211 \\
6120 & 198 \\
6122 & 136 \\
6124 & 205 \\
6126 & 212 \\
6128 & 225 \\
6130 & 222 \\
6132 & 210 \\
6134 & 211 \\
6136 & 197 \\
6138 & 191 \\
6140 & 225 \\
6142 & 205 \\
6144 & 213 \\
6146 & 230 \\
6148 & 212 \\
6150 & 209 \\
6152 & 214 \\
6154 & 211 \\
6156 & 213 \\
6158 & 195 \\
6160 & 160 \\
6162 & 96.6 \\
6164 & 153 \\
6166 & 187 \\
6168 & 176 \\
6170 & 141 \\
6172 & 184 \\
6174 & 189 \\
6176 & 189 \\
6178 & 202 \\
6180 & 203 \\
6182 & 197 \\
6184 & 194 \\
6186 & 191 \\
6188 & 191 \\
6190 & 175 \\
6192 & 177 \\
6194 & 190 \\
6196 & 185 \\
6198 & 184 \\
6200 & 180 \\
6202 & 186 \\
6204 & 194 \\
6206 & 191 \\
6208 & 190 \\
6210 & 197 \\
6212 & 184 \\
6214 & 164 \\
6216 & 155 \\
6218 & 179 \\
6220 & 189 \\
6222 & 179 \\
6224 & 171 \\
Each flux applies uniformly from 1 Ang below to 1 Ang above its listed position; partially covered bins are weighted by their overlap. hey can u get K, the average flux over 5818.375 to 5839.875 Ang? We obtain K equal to 207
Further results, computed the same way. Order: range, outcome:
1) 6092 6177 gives 199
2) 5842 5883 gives 190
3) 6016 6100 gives 211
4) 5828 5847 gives 201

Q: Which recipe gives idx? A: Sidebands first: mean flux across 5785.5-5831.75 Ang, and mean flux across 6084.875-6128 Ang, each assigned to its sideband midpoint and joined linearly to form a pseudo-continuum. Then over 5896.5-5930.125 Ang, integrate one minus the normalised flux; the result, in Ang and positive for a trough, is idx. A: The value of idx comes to 5.62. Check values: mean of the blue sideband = 205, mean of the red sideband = 208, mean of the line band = 172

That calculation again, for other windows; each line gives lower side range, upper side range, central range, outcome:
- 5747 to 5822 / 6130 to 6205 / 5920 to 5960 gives 1.24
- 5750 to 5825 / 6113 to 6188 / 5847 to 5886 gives 2.99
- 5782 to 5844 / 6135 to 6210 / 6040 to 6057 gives -1.59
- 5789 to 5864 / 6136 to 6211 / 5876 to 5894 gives 6.07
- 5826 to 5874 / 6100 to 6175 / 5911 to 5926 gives 1.15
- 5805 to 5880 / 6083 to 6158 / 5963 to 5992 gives 1.43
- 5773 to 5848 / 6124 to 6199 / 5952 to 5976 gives 0.74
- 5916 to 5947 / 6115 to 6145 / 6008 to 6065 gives -2.34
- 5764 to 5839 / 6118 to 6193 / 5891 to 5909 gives 6.32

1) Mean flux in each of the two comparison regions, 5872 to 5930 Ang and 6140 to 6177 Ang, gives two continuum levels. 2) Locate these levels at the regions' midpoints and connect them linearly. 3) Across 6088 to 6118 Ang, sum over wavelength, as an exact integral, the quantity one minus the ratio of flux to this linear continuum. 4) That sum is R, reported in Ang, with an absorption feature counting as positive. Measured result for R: -5.0 Ang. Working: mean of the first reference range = 156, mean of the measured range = 212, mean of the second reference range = 189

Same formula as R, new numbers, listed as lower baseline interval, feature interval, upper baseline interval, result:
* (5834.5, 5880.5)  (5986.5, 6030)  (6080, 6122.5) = -0.2 Ang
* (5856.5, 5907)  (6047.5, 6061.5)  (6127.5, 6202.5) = -2.5 Ang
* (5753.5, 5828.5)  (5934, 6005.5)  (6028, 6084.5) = 3.8 Ang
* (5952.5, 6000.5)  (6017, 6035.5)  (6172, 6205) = -0.7 Ang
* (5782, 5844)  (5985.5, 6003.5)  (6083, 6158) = 0.2 Ang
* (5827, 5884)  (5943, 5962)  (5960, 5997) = 0.2 Ang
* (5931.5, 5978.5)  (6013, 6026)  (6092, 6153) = -0.2 Ang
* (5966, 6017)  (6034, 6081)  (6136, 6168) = -3.6 Ang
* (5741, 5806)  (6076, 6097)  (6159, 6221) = -3.3 Ang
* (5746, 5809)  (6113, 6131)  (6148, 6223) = -1.7 Ang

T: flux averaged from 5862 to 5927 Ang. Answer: 159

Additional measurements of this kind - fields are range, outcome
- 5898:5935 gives 178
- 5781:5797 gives 204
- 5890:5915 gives 139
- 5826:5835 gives 208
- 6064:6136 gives 210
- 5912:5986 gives 191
